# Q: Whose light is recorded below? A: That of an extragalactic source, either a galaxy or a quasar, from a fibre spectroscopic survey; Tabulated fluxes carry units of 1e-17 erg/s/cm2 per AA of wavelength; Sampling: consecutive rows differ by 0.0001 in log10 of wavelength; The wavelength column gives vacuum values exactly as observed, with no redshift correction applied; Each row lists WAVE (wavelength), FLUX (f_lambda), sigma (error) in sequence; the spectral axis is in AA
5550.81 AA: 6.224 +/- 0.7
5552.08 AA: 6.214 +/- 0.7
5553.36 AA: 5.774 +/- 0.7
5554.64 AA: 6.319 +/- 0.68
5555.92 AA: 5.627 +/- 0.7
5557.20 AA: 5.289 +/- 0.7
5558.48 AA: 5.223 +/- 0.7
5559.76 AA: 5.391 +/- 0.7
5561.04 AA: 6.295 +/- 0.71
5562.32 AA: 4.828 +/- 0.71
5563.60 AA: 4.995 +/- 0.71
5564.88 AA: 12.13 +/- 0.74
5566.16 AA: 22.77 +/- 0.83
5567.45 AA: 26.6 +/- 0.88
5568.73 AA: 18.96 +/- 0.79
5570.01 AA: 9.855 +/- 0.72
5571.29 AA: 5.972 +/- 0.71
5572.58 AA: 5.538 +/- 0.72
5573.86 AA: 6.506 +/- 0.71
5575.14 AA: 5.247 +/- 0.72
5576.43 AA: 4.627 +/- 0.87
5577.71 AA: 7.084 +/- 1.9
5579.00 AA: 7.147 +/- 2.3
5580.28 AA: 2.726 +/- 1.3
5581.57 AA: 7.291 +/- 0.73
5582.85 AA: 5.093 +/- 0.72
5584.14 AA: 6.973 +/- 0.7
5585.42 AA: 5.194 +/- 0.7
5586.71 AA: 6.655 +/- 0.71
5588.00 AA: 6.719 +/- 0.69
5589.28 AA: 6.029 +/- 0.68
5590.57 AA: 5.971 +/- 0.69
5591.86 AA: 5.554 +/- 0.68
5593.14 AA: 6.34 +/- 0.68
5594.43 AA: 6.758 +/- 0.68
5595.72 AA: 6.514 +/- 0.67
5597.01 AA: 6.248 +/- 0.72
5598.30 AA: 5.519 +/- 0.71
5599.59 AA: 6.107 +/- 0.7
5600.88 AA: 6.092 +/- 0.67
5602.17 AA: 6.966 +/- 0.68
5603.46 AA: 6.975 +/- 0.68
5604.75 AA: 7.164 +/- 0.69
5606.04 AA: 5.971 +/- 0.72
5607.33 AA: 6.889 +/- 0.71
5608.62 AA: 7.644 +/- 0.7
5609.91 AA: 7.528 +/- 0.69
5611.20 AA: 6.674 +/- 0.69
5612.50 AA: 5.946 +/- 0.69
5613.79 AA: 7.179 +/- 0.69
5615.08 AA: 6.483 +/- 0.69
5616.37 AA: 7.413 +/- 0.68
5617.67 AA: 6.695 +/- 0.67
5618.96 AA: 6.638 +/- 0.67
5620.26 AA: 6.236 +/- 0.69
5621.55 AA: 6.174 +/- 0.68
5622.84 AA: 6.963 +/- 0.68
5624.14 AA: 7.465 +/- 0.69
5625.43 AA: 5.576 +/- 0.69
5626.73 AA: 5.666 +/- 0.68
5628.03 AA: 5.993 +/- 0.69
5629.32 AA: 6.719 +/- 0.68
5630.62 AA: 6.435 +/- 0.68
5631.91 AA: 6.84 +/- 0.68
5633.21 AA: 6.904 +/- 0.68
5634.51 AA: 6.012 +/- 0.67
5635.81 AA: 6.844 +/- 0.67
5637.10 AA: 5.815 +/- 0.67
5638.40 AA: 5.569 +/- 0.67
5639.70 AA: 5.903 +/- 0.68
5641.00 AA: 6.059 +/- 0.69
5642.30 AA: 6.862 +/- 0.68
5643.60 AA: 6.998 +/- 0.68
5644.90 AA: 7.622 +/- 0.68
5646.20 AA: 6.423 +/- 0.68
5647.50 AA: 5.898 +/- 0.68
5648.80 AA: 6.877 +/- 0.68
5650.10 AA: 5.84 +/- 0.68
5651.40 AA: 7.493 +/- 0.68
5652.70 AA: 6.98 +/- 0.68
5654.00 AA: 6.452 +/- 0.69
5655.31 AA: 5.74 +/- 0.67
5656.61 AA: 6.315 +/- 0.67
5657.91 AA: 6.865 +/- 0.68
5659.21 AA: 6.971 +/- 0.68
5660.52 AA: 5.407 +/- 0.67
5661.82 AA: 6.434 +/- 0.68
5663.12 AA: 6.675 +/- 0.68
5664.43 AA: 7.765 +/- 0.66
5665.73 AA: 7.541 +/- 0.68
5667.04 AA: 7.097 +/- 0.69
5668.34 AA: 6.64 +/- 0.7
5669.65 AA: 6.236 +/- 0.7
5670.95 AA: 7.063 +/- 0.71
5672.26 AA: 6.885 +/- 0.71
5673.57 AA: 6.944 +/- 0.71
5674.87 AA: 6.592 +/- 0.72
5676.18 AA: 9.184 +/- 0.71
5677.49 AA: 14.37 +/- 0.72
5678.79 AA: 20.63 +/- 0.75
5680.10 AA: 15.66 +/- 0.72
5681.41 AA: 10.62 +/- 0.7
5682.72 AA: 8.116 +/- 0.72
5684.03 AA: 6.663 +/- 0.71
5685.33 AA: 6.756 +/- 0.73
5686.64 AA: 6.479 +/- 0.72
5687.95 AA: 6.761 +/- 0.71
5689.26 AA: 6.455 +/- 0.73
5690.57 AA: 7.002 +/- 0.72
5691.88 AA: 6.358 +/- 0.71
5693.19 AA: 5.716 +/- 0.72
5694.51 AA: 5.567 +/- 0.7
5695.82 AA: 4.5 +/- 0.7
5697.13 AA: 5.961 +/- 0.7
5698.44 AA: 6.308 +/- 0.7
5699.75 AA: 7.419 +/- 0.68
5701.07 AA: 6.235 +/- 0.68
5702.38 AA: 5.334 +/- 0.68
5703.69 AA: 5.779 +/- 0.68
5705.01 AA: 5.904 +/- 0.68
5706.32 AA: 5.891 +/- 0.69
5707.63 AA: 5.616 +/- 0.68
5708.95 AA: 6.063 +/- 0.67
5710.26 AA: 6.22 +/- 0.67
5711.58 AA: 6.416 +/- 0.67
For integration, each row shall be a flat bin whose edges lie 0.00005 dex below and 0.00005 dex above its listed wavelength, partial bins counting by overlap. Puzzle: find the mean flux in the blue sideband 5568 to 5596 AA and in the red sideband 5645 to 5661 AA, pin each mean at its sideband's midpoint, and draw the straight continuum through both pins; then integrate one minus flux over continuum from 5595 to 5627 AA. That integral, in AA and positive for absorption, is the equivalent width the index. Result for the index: 0.4 AA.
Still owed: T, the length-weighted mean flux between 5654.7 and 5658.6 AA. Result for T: 6.33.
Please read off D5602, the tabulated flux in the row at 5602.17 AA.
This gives 6.966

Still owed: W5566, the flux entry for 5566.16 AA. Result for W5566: 22.77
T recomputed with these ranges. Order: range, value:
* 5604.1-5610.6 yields 7.04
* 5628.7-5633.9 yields 6.72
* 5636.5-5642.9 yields 6.03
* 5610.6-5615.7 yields 6.57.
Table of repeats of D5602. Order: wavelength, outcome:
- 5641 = 6.059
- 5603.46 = 6.975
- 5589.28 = 6.029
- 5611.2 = 6.674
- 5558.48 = 5.223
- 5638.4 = 5.569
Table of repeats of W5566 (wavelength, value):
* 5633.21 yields 6.904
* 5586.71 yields 6.655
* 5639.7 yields 5.903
